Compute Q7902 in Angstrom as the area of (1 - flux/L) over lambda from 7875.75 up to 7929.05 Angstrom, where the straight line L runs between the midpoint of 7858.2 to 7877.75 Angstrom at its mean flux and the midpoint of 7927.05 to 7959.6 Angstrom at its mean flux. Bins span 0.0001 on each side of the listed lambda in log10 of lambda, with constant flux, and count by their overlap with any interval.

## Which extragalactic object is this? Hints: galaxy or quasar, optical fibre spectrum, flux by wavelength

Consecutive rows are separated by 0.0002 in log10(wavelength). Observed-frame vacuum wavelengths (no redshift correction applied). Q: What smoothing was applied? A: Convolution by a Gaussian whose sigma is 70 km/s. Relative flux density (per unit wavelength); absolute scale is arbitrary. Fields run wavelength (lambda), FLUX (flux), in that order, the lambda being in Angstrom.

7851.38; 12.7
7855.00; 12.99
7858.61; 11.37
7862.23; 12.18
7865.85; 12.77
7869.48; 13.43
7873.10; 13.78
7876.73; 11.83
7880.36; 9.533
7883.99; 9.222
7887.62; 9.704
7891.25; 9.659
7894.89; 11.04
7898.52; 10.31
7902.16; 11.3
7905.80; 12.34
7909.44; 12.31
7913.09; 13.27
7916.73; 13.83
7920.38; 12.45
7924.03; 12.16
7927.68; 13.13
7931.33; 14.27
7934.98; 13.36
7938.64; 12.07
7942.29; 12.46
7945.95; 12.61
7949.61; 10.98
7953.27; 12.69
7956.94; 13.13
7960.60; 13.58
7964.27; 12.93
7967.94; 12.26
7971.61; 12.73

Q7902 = 5.3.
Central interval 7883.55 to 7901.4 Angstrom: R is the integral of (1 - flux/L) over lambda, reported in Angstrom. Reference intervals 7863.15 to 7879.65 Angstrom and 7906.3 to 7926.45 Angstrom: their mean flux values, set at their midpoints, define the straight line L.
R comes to 3.7 Angstrom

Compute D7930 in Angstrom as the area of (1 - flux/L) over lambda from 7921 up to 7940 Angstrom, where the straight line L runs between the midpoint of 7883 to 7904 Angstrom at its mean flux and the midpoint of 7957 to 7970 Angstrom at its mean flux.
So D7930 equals -2.1 Angstrom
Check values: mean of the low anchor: 10.2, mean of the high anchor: 12.9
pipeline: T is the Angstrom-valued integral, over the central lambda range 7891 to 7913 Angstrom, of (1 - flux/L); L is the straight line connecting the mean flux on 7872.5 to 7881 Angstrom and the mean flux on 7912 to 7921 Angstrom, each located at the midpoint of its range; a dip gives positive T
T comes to 2.2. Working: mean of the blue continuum 11.7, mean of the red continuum 13.3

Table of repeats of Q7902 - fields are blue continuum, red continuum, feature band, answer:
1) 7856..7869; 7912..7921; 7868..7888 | 2.0 Angstrom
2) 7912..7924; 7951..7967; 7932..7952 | 0.9 Angstrom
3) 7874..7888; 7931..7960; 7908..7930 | -2.2 Angstrom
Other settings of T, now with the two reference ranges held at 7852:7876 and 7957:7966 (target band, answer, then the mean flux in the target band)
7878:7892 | 3.5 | 9.61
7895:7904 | 1.4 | 10.9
